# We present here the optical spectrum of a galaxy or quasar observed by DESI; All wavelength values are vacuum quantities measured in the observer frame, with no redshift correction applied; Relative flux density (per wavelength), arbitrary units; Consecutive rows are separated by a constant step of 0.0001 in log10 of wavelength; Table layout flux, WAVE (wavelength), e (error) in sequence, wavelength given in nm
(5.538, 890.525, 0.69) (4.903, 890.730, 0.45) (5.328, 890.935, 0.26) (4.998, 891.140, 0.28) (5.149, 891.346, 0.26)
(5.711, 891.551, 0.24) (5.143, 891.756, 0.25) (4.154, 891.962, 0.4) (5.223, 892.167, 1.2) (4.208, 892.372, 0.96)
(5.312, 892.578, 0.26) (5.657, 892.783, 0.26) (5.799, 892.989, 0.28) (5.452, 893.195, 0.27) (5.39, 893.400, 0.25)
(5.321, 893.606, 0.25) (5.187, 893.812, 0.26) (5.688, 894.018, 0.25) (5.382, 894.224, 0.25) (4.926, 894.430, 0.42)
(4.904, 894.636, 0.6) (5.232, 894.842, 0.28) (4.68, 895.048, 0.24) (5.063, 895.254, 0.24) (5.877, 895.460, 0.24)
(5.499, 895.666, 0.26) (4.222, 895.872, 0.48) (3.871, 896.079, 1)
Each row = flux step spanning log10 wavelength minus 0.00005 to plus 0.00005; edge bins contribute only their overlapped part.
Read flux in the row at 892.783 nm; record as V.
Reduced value 5.657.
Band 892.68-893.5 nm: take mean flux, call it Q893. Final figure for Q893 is 5.58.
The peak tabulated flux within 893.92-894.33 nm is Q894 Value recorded 5.688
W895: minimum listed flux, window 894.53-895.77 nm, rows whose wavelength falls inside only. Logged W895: 4.68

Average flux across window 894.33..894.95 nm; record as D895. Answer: 5.02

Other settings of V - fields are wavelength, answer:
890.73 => 4.903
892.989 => 5.799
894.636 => 4.904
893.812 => 5.187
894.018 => 5.688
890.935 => 5.328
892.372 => 4.208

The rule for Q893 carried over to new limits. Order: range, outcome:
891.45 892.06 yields 5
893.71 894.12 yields 5.44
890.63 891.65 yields 5.22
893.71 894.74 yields 5.22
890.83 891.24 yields 5.17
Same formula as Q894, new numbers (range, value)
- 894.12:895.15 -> 5.382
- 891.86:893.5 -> 5.799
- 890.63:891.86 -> 5.711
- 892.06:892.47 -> 5.223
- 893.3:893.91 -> 5.39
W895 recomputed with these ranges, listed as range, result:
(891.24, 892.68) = 4.154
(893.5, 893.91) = 5.187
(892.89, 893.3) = 5.452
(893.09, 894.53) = 4.926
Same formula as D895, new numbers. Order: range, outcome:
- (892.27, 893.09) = 5.24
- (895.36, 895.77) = 5.69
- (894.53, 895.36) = 4.98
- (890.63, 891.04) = 5.12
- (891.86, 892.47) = 4.54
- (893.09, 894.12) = 5.41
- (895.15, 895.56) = 5.47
